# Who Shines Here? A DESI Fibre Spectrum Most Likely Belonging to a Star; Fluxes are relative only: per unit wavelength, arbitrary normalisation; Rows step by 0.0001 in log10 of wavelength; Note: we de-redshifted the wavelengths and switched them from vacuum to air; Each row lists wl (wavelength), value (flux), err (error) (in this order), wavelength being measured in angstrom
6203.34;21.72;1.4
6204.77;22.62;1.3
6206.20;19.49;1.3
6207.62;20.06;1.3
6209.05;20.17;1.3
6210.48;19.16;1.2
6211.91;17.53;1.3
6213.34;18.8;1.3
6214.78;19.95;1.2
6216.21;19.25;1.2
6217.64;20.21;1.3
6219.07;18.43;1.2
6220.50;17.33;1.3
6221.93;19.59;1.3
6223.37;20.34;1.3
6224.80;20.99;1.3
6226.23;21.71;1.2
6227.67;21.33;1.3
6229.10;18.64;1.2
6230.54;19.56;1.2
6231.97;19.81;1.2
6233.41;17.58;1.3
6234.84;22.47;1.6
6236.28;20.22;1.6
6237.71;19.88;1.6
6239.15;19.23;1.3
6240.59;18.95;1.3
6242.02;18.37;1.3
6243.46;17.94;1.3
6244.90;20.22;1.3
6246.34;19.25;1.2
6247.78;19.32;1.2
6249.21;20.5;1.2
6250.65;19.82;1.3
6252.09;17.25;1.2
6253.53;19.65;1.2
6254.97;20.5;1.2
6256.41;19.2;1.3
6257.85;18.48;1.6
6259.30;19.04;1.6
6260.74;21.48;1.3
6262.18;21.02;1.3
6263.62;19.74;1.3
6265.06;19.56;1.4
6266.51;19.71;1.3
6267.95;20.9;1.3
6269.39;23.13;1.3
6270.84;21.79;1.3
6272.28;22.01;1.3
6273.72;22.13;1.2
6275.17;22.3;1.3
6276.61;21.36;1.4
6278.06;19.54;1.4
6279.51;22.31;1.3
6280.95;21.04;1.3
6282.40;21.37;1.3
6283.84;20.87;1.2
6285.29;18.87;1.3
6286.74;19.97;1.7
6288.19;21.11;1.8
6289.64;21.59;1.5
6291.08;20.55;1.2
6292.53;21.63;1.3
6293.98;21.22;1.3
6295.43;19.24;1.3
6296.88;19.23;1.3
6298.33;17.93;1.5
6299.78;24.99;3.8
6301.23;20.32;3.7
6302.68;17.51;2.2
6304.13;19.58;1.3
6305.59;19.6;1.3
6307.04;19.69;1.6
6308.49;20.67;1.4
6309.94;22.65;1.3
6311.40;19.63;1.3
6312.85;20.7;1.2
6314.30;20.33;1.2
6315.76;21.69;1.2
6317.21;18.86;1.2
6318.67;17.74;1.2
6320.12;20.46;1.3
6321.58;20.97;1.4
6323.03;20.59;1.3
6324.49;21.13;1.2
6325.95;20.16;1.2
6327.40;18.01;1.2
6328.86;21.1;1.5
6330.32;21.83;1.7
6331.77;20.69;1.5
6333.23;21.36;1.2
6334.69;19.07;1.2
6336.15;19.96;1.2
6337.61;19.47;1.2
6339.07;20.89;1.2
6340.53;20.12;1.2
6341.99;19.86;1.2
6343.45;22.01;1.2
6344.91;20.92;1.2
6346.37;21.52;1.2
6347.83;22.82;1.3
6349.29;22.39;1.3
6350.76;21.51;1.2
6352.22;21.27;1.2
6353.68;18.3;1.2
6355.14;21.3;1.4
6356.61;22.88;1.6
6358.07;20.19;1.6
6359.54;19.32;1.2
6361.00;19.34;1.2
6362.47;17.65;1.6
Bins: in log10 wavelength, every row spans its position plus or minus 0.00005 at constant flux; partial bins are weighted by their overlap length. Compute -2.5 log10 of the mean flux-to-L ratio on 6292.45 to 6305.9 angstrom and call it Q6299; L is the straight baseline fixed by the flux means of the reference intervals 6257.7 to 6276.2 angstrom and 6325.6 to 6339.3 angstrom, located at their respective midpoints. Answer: 0.03 mag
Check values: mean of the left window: 21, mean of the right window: 20.2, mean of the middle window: 20.1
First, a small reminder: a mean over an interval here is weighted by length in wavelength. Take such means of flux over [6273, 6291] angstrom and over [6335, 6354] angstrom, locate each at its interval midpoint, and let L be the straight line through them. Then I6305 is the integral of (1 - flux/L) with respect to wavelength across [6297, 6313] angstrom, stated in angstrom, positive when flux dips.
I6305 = 0.6 angstrom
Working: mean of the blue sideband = 21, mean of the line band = 20.2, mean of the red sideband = 20.9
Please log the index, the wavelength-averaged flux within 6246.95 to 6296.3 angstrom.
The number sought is 20.5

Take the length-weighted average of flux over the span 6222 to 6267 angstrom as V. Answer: 19.7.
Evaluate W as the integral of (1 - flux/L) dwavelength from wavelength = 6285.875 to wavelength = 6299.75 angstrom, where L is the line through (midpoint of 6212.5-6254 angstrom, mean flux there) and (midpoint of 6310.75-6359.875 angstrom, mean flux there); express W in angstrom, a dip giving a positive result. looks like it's -0.2 angstrom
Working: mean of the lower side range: 19.5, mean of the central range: 20.5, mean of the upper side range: 20.6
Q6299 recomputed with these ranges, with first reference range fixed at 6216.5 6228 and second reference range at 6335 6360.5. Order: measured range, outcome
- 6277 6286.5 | -0.02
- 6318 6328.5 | 0.04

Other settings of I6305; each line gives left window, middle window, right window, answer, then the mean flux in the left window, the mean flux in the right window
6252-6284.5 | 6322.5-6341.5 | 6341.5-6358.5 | 0.7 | 20.7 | 21.3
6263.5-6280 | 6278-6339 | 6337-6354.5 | 2.1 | 21.2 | 20.9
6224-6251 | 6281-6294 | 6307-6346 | -0.4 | 19.8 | 20.4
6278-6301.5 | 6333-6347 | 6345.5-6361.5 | 0.3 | 20.7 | 21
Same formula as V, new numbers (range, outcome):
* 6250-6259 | 19.1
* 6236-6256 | 19.3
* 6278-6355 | 20.5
